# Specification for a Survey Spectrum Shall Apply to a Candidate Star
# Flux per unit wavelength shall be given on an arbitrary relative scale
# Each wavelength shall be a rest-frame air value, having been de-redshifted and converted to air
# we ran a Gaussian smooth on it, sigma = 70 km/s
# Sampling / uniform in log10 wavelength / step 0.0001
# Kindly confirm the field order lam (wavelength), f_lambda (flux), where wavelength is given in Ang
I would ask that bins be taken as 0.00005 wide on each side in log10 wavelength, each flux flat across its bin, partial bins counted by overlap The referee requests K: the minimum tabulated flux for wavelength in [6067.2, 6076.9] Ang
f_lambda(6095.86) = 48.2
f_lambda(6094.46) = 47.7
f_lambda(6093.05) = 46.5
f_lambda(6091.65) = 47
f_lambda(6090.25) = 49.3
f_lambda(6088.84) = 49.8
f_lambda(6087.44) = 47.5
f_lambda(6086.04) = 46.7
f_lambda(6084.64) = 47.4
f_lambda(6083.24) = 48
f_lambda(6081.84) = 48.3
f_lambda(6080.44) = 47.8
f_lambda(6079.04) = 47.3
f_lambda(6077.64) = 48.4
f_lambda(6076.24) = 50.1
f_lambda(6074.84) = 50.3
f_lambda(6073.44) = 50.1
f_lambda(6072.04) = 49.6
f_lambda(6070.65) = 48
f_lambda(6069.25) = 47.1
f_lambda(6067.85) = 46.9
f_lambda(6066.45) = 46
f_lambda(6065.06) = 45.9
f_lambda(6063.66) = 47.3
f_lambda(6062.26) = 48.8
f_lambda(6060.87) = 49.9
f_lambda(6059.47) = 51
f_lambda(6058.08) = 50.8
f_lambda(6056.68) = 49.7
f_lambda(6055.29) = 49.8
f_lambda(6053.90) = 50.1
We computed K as 46.9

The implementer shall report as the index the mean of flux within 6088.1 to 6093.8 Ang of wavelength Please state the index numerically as 48.1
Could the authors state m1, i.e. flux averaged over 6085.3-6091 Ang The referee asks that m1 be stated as 48.3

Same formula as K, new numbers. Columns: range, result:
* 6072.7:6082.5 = 47.3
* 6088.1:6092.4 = 47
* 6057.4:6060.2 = 50.8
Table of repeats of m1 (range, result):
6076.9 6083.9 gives 48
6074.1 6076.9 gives 50.2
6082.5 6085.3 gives 47.7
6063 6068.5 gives 46.5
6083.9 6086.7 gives 47.1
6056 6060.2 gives 50.4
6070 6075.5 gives 49.6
